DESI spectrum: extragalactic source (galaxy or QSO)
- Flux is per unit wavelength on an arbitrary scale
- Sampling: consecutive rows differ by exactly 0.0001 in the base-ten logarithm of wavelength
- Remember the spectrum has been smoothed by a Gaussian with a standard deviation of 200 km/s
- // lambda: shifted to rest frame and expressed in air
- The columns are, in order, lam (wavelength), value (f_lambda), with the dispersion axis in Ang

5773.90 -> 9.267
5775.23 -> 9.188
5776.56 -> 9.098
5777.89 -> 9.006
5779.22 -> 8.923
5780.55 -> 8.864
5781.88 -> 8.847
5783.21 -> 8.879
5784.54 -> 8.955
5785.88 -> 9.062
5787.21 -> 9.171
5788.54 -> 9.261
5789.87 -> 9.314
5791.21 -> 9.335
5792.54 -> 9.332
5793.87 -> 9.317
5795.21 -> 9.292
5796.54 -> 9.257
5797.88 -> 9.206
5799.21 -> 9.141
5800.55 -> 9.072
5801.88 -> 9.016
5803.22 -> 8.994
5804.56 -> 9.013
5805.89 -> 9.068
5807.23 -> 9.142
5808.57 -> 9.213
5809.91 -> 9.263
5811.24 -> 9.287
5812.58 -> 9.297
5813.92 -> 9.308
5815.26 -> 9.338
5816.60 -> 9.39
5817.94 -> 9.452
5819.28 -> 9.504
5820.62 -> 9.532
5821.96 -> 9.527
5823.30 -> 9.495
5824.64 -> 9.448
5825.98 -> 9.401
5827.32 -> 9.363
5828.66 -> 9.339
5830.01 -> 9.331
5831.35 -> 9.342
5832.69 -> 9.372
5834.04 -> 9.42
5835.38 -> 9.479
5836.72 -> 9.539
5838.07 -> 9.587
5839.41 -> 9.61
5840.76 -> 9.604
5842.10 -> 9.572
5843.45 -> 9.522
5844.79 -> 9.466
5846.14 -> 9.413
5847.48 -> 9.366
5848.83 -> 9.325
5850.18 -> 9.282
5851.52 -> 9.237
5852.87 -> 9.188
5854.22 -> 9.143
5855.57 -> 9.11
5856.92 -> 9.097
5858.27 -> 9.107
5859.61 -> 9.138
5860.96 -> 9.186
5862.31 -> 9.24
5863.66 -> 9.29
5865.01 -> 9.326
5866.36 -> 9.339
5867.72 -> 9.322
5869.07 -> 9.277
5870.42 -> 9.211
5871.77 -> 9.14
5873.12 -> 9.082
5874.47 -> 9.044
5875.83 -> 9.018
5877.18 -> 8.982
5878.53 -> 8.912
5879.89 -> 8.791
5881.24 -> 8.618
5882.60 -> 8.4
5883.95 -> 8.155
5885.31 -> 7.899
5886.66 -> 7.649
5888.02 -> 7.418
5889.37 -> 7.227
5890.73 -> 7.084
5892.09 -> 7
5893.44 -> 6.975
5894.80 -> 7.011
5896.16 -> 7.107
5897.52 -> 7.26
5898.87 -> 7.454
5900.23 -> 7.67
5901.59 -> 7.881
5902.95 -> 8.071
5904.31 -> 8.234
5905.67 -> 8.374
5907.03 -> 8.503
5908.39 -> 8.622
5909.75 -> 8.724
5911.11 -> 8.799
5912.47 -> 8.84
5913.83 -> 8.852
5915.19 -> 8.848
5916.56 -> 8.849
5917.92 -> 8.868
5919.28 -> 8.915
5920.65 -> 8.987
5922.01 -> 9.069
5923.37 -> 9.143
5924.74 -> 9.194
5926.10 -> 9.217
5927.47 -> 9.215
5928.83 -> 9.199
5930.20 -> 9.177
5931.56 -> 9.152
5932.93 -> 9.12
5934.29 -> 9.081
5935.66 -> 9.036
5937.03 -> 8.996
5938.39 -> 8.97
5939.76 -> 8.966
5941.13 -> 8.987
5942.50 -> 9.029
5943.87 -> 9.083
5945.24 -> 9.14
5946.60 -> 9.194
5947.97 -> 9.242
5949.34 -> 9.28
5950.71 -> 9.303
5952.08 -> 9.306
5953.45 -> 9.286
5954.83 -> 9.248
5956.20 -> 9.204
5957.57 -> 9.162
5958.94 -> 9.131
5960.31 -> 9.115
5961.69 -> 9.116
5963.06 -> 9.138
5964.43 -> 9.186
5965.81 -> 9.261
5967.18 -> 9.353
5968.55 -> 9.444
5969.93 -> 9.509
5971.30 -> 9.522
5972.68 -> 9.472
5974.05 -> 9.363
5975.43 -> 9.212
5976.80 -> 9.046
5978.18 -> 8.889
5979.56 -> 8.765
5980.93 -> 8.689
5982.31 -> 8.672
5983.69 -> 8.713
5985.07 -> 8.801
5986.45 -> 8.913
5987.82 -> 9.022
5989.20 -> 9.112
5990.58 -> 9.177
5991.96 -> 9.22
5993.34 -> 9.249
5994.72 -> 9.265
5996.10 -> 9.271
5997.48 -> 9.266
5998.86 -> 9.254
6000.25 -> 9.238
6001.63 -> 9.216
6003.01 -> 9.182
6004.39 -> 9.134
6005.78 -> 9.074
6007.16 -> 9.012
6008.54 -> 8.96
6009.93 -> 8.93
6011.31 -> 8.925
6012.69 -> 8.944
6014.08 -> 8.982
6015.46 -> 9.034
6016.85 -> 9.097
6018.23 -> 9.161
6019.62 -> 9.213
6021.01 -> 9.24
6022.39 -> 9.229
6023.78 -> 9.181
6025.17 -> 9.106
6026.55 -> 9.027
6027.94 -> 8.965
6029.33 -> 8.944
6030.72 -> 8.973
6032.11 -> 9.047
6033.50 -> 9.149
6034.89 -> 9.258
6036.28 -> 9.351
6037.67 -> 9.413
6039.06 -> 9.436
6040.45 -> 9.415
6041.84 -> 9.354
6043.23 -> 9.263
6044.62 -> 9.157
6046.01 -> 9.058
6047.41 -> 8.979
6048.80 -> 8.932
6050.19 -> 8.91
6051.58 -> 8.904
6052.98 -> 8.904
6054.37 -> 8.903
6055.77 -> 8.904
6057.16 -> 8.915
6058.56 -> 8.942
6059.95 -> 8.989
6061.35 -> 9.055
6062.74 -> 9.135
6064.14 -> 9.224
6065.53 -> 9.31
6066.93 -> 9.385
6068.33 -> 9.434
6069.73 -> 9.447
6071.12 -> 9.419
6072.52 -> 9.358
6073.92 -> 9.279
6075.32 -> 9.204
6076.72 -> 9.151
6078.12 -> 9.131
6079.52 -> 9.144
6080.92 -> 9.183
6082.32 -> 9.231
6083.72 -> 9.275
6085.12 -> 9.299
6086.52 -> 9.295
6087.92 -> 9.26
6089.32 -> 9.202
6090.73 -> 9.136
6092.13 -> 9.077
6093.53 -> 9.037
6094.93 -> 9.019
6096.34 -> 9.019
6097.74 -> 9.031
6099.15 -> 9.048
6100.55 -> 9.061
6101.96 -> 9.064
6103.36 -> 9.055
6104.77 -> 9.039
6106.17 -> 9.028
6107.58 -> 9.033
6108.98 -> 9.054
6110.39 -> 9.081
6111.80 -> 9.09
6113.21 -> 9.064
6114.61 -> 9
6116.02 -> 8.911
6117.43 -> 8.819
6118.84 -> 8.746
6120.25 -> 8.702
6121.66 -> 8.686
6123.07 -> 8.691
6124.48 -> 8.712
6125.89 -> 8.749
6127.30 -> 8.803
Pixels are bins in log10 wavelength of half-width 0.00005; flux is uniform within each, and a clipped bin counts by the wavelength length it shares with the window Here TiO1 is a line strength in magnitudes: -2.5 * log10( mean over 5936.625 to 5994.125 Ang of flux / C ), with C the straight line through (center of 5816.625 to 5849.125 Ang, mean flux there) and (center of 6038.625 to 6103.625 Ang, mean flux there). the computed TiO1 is 0.02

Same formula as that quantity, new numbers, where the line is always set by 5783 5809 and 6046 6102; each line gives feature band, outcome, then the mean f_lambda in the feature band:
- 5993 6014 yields 0.00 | 9.12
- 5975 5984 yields 0.03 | 8.85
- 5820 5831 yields -0.03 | 9.43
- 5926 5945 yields 0.01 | 9.08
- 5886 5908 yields 0.21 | 7.57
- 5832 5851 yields -0.04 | 9.47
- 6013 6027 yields 0.00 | 9.12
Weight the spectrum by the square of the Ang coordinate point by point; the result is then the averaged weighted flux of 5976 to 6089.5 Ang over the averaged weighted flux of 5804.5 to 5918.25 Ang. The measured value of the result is 1.1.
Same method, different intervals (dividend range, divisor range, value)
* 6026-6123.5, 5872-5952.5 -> 1.12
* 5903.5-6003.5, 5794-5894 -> 1.04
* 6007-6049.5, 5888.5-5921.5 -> 1.17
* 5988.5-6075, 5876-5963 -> 1.10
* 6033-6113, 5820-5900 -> 1.11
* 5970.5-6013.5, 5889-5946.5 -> 1.09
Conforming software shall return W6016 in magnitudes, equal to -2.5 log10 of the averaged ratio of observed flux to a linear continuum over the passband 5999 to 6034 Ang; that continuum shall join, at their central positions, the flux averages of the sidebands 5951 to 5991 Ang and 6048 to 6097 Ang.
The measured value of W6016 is 0.01 mag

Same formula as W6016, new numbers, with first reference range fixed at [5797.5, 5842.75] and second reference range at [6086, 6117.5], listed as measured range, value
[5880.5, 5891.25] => 0.19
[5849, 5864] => 0.01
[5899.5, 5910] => 0.13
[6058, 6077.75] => -0.02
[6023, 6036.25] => 0.01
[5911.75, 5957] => 0.02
